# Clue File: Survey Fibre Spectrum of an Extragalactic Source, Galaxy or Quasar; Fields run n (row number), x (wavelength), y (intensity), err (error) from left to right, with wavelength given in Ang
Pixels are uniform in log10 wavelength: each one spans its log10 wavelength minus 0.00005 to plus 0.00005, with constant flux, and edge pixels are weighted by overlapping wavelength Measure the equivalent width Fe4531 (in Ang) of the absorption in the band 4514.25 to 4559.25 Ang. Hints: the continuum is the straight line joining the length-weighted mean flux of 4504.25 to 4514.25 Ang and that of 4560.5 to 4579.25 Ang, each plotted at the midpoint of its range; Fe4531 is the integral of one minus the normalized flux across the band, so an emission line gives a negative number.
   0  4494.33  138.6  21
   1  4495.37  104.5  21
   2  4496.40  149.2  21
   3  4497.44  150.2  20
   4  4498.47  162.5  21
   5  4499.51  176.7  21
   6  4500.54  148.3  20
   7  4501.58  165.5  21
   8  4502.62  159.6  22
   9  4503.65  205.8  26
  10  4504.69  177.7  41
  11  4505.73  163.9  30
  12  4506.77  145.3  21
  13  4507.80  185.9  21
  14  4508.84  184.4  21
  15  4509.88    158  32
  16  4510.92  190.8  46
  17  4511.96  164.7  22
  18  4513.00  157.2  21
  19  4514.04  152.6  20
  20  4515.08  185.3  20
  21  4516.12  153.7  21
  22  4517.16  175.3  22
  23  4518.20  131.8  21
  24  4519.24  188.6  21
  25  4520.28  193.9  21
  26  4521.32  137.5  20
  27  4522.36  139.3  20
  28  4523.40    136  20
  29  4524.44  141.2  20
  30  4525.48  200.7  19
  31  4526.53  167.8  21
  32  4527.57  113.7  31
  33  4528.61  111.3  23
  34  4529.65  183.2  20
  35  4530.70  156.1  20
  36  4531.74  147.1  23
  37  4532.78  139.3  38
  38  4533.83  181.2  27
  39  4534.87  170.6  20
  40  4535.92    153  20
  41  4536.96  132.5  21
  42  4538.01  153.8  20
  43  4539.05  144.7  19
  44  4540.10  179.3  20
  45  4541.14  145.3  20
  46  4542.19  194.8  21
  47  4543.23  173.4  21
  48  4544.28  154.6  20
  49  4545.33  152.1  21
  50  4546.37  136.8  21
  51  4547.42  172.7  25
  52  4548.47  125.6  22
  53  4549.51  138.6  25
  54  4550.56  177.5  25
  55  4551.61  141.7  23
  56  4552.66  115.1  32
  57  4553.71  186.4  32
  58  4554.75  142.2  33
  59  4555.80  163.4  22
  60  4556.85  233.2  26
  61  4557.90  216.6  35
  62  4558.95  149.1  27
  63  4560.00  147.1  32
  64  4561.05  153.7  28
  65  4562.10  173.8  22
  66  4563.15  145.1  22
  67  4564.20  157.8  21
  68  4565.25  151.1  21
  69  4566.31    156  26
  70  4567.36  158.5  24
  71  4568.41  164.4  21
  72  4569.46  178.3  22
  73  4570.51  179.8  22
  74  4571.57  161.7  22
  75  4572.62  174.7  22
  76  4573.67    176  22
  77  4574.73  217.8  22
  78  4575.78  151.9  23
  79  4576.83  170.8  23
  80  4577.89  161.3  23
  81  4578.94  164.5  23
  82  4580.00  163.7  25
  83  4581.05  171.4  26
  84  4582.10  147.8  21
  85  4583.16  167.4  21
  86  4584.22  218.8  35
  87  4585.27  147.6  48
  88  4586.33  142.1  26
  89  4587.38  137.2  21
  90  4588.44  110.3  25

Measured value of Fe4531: 2.3 Ang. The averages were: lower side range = 168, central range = 159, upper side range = 167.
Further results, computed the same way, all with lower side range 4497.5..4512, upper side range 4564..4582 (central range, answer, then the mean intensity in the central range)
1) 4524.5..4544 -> 1.3 Ang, 158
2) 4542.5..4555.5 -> 1.3 Ang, 152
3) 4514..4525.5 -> 0.7 Ang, 160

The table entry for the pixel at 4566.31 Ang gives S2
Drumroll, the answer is 156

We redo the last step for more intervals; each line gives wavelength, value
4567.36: 158.5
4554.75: 142.2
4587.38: 137.2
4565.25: 151.1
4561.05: 153.7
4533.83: 181.2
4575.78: 151.9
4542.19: 194.8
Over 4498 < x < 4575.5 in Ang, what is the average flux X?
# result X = 163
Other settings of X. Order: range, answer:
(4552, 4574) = 166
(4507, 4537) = 160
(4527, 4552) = 153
